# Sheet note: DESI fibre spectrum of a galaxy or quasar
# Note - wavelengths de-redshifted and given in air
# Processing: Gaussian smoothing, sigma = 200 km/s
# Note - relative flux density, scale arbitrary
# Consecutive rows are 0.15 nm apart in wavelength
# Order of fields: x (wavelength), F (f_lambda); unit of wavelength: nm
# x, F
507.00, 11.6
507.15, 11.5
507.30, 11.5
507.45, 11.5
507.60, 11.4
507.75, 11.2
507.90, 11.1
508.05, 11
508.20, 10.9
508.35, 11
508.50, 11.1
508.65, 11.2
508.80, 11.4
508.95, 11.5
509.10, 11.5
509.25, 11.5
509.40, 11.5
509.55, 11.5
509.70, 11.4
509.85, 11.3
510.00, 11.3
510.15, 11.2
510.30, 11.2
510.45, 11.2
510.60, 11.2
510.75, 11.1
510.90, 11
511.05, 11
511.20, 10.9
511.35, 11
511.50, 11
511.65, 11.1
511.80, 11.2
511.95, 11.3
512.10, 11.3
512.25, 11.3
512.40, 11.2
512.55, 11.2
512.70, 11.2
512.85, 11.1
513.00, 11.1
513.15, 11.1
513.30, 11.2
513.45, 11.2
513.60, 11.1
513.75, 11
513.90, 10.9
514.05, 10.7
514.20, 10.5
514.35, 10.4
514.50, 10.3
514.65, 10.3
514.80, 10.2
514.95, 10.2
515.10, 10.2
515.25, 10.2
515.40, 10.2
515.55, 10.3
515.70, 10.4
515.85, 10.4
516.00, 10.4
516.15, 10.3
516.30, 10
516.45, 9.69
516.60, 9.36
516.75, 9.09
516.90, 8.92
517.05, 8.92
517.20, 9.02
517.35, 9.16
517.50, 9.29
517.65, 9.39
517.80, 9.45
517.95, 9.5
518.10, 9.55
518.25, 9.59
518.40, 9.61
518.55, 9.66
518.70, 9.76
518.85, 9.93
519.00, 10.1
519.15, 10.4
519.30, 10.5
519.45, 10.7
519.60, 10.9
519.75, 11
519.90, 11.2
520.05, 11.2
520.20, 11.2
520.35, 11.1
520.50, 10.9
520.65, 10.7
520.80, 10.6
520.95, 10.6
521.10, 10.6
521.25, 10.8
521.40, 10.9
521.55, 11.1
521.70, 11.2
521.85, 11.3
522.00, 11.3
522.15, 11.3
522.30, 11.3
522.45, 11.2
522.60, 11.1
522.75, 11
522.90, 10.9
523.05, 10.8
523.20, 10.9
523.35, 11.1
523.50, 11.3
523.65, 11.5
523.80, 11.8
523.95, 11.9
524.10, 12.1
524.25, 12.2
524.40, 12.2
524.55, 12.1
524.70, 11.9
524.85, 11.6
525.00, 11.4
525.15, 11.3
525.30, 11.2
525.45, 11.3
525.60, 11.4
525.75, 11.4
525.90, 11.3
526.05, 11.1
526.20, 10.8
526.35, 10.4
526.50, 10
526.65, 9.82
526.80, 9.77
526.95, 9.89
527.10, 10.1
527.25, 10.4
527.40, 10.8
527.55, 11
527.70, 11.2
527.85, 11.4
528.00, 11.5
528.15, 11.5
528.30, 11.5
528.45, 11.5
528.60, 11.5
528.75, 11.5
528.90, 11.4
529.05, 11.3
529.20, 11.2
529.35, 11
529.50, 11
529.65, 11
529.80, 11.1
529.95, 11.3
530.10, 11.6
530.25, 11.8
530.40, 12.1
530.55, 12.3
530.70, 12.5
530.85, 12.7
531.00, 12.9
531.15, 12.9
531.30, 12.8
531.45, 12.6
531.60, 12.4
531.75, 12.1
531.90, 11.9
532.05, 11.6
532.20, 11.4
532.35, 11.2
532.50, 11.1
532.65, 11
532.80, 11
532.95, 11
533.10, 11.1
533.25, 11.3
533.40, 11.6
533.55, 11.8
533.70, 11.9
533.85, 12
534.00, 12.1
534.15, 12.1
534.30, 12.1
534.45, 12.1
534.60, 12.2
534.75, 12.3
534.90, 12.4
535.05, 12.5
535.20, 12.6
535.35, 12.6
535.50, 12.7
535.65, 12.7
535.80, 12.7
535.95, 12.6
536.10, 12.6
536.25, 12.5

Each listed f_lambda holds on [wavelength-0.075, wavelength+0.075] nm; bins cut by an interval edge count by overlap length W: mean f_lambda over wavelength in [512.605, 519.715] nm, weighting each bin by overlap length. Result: 10.2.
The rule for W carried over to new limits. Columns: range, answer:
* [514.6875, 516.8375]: 10.1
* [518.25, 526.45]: 11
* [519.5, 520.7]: 11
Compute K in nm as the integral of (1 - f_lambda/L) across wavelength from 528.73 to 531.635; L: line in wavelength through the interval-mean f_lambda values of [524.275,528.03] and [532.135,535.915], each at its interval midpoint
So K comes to -0.10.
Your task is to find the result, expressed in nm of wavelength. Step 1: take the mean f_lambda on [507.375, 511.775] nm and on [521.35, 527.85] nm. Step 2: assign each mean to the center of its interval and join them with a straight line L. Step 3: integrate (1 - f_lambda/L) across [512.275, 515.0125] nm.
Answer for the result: 0.086 nm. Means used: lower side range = 11.2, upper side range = 11.1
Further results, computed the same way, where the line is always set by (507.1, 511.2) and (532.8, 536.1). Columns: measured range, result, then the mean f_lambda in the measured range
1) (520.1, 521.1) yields 0.07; 10.8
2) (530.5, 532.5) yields -0.03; 12.2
